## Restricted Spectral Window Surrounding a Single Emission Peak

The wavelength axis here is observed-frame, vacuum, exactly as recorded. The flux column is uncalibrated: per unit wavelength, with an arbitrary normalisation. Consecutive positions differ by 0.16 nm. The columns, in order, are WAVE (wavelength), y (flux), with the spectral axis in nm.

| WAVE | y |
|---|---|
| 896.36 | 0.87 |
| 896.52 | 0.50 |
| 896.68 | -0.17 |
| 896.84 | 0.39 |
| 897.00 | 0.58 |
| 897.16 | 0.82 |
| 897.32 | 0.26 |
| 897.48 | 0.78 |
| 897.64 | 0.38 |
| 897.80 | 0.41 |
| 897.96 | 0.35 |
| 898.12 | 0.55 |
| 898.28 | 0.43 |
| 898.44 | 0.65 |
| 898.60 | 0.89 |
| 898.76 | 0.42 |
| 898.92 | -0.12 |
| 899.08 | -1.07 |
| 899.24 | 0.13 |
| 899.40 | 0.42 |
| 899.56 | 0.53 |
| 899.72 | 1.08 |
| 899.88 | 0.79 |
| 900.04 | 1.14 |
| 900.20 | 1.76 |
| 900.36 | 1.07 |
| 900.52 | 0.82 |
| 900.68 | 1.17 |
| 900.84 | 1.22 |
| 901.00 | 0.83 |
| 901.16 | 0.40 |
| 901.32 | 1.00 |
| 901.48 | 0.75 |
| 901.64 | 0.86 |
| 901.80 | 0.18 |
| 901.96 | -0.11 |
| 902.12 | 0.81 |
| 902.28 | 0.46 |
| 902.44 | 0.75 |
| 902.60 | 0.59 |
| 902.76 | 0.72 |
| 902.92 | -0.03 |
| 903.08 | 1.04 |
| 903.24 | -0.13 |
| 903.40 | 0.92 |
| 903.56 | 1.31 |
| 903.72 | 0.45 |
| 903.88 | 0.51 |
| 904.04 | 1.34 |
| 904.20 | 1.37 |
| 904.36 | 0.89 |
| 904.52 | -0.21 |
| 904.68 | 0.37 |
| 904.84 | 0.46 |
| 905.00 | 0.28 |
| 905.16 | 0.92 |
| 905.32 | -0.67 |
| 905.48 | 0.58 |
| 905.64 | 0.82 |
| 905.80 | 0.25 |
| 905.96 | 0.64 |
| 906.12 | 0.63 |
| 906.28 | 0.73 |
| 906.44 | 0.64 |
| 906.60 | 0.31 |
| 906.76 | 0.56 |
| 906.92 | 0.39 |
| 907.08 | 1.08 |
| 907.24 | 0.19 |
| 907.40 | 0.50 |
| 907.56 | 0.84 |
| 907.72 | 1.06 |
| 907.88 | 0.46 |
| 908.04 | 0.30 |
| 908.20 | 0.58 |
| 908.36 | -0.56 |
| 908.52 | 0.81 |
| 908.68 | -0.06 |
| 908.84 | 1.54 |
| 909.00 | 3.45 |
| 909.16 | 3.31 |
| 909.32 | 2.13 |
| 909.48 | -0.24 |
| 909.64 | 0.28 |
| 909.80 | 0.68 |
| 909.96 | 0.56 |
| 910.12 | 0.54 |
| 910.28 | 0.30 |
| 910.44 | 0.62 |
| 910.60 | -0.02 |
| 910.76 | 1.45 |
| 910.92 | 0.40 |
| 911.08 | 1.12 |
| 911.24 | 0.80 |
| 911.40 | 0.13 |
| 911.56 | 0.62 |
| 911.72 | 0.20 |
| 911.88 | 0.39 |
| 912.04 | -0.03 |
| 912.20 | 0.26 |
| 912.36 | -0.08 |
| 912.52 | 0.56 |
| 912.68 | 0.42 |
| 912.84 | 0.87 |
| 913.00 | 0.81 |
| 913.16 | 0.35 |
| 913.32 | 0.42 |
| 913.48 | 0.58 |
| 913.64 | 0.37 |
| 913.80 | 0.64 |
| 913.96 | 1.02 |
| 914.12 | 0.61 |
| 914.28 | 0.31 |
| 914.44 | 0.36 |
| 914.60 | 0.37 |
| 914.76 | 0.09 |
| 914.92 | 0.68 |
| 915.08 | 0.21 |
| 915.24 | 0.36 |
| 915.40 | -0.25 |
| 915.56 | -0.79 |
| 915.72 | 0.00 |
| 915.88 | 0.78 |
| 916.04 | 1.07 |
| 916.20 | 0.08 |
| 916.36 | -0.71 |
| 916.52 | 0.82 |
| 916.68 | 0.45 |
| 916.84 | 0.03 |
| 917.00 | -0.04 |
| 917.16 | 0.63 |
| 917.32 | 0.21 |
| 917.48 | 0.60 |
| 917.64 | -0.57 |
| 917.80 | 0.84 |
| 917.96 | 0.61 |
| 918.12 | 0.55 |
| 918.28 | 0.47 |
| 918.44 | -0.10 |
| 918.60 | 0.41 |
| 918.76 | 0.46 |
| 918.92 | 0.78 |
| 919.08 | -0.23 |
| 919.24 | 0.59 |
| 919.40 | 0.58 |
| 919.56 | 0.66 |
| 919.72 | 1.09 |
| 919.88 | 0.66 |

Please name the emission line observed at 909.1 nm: [O III]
